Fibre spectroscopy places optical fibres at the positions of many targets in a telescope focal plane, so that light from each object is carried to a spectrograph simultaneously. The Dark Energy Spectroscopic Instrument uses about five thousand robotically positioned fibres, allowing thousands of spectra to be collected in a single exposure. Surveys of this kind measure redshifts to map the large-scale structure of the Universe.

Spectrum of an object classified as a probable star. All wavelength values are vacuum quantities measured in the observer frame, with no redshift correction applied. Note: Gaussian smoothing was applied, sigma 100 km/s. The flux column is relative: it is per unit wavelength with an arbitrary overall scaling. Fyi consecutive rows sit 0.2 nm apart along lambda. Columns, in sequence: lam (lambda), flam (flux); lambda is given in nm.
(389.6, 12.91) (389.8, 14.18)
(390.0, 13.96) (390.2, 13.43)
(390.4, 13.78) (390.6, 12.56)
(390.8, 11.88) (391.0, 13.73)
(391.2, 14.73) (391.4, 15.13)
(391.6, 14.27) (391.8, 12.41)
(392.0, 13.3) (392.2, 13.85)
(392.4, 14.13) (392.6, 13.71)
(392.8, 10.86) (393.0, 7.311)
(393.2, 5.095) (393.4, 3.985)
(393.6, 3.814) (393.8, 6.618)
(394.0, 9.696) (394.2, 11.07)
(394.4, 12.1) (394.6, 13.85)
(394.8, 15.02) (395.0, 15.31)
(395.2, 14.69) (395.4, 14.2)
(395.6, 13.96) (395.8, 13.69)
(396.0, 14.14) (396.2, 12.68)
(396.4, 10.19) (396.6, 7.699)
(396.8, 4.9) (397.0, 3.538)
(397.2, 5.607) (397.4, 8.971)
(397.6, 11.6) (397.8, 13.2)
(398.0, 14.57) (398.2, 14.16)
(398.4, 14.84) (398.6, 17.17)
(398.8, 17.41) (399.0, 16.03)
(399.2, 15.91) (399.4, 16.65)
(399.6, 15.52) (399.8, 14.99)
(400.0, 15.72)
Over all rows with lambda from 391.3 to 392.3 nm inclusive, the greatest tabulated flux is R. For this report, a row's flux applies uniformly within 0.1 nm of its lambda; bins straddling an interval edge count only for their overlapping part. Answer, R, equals 15.13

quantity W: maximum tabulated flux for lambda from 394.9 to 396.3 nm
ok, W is 15.31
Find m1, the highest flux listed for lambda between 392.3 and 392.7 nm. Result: 14.13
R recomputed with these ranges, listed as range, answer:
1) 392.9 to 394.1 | 9.696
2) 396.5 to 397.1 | 7.699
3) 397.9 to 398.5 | 14.84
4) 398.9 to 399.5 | 16.65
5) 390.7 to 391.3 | 14.73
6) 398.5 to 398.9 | 17.41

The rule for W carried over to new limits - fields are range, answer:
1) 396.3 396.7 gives 10.19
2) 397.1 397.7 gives 11.6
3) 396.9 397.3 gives 5.607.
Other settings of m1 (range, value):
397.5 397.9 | 13.2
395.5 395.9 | 13.96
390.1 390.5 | 13.78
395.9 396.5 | 14.14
